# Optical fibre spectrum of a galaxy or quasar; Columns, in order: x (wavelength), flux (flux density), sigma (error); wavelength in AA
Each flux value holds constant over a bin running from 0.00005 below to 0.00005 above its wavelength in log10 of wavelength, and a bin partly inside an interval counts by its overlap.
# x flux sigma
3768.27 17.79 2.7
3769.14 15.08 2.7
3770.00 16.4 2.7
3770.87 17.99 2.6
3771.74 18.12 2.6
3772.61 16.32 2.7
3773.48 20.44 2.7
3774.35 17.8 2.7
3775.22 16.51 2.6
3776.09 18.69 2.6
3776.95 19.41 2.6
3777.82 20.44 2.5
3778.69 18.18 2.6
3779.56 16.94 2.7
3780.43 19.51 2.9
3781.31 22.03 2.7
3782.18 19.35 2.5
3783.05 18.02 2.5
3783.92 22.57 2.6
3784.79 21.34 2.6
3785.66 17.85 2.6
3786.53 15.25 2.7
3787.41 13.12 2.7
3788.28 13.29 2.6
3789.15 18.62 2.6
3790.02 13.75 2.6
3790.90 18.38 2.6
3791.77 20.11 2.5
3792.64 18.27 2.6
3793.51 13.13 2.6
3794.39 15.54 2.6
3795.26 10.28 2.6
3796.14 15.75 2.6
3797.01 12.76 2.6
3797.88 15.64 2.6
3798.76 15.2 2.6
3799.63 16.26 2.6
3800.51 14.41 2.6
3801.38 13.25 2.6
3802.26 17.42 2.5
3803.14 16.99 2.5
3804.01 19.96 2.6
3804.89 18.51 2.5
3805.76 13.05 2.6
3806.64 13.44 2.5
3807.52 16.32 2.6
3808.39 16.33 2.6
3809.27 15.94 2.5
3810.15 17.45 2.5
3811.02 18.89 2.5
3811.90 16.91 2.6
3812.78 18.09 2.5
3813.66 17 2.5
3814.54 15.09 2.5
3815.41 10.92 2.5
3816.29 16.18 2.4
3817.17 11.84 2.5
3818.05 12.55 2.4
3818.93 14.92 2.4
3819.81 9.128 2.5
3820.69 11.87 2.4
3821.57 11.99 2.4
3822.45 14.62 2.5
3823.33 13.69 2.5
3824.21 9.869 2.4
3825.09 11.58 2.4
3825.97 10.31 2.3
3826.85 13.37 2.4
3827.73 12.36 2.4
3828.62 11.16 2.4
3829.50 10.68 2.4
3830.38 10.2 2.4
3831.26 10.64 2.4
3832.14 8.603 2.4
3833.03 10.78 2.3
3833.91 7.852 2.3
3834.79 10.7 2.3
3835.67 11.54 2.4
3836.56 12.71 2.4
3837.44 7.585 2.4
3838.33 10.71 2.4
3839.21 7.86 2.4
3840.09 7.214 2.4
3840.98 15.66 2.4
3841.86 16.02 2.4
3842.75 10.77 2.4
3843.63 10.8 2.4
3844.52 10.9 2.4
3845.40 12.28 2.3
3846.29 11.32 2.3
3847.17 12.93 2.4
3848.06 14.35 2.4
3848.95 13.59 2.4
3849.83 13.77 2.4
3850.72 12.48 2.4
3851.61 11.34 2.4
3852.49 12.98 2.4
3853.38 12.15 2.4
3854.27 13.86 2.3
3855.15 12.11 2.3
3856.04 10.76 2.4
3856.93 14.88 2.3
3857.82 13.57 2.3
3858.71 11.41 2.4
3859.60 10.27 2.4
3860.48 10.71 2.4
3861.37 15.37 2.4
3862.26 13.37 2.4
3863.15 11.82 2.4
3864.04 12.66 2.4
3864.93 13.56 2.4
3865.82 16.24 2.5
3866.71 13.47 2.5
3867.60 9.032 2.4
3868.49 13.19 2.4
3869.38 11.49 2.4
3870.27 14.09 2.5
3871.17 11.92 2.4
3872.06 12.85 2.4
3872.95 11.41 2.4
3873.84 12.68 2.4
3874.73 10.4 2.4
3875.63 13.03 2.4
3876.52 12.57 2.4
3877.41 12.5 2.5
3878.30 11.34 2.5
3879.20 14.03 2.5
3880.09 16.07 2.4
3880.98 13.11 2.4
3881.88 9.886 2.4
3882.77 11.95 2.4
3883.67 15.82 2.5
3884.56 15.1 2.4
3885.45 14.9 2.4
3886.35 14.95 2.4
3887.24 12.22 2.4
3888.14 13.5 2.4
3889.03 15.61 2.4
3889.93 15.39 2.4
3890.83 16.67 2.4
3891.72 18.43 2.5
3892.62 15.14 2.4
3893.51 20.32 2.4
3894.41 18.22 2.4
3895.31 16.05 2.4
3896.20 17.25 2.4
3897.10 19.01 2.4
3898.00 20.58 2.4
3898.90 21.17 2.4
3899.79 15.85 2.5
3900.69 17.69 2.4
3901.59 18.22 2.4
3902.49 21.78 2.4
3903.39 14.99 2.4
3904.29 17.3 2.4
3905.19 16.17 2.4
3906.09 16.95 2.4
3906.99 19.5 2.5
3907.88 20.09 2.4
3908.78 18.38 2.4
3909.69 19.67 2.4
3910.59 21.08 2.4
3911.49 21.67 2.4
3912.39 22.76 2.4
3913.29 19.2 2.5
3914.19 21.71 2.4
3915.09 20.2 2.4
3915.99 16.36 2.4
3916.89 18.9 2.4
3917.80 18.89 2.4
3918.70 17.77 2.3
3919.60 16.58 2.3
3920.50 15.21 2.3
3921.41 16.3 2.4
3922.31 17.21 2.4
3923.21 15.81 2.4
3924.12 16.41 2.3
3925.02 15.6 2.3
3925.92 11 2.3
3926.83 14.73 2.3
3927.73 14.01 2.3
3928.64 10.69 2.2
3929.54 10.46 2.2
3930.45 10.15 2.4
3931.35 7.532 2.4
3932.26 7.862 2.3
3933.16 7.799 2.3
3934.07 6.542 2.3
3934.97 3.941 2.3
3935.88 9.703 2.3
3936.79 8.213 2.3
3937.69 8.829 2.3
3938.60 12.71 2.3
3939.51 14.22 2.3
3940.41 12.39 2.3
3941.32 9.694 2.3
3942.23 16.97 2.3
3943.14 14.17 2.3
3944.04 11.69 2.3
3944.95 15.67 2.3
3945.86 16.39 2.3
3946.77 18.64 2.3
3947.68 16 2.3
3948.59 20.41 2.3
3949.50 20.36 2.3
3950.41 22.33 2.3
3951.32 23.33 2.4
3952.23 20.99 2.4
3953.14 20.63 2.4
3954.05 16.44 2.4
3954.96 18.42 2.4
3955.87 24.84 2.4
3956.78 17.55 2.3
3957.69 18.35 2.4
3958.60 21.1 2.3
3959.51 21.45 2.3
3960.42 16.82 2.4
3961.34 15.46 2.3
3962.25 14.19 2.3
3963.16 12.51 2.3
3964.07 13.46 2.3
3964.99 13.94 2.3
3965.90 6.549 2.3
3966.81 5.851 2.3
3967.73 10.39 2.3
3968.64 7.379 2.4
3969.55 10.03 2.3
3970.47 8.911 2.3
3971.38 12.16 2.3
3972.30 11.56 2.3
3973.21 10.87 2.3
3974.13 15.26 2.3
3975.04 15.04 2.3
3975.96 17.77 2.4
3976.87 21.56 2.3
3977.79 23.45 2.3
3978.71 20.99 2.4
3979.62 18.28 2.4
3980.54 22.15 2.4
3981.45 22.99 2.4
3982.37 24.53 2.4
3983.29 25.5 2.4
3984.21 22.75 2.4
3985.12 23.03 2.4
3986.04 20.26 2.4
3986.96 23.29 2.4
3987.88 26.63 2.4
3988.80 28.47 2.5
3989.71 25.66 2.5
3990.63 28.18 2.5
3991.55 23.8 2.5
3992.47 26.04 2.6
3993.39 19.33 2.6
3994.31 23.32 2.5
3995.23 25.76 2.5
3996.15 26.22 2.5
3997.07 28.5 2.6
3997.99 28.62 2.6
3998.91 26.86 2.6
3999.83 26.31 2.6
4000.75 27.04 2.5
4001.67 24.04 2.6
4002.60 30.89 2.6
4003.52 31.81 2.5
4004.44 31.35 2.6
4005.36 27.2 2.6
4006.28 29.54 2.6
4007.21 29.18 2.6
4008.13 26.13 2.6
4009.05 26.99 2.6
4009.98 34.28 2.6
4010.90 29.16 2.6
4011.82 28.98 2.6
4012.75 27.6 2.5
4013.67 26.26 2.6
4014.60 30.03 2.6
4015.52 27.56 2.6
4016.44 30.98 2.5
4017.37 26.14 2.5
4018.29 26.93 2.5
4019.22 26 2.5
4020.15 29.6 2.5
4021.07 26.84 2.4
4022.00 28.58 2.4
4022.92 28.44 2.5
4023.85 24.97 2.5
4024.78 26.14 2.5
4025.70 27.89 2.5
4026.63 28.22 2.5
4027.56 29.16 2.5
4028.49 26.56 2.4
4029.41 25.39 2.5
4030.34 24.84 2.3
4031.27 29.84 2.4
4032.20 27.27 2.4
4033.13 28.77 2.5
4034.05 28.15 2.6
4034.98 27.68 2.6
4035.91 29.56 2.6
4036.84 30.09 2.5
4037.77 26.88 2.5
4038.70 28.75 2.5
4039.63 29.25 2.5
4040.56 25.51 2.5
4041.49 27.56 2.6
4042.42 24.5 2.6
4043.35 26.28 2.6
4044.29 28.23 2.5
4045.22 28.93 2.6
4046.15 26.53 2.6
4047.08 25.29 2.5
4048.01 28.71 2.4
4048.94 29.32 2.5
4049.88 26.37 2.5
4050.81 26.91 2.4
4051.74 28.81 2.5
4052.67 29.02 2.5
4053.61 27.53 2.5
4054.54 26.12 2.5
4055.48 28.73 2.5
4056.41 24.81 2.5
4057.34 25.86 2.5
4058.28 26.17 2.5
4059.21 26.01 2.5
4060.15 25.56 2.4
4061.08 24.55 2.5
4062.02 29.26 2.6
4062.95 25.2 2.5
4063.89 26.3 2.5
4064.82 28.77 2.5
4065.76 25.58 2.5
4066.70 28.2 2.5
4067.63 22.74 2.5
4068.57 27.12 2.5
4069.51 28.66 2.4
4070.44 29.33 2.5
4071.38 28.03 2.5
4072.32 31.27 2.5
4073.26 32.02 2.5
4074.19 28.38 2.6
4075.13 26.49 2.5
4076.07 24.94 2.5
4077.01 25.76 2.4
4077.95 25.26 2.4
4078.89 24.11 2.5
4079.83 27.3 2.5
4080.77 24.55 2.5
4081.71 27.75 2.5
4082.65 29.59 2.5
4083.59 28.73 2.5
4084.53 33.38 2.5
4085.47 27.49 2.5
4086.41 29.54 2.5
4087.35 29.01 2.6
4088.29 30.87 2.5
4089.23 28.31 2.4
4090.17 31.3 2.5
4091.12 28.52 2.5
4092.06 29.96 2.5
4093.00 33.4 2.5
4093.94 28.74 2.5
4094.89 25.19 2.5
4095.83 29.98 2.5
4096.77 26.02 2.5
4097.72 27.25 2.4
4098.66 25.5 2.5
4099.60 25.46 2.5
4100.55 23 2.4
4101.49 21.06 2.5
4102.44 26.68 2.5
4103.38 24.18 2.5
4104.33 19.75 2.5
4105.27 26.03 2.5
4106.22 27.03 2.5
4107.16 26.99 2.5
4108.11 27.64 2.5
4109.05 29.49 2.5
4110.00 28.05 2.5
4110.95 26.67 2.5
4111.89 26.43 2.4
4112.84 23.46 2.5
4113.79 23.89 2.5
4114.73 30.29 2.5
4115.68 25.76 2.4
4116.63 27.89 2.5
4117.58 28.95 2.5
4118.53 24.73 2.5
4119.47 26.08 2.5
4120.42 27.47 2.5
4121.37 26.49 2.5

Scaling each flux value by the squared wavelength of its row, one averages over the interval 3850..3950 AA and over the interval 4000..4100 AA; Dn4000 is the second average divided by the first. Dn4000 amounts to 2.05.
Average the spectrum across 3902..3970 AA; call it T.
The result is 15.5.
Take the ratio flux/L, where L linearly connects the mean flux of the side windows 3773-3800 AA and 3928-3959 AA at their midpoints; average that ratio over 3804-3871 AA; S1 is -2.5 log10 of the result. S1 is 0.27 mag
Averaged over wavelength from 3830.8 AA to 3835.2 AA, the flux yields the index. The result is 9.72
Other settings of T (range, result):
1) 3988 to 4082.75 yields 27.4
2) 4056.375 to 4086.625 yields 27.2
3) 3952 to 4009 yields 20.8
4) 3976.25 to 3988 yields 22.5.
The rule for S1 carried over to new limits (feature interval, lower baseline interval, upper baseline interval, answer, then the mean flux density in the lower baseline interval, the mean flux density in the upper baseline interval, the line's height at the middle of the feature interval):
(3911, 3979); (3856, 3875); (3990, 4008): 0.355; 12.6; 27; 21.2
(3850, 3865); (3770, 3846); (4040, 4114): 0.330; 14.7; 27.1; 17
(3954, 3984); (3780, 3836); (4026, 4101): 0.367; 14.7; 27.6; 22.8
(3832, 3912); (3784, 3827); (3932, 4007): 0.184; 15.1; 18.8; 16.6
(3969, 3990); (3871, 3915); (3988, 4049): 0.233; 16.3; 27.5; 24.1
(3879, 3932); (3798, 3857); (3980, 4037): 0.156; 13.1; 27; 19.1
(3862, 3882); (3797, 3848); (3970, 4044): 0.284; 13.2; 25.5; 16.5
